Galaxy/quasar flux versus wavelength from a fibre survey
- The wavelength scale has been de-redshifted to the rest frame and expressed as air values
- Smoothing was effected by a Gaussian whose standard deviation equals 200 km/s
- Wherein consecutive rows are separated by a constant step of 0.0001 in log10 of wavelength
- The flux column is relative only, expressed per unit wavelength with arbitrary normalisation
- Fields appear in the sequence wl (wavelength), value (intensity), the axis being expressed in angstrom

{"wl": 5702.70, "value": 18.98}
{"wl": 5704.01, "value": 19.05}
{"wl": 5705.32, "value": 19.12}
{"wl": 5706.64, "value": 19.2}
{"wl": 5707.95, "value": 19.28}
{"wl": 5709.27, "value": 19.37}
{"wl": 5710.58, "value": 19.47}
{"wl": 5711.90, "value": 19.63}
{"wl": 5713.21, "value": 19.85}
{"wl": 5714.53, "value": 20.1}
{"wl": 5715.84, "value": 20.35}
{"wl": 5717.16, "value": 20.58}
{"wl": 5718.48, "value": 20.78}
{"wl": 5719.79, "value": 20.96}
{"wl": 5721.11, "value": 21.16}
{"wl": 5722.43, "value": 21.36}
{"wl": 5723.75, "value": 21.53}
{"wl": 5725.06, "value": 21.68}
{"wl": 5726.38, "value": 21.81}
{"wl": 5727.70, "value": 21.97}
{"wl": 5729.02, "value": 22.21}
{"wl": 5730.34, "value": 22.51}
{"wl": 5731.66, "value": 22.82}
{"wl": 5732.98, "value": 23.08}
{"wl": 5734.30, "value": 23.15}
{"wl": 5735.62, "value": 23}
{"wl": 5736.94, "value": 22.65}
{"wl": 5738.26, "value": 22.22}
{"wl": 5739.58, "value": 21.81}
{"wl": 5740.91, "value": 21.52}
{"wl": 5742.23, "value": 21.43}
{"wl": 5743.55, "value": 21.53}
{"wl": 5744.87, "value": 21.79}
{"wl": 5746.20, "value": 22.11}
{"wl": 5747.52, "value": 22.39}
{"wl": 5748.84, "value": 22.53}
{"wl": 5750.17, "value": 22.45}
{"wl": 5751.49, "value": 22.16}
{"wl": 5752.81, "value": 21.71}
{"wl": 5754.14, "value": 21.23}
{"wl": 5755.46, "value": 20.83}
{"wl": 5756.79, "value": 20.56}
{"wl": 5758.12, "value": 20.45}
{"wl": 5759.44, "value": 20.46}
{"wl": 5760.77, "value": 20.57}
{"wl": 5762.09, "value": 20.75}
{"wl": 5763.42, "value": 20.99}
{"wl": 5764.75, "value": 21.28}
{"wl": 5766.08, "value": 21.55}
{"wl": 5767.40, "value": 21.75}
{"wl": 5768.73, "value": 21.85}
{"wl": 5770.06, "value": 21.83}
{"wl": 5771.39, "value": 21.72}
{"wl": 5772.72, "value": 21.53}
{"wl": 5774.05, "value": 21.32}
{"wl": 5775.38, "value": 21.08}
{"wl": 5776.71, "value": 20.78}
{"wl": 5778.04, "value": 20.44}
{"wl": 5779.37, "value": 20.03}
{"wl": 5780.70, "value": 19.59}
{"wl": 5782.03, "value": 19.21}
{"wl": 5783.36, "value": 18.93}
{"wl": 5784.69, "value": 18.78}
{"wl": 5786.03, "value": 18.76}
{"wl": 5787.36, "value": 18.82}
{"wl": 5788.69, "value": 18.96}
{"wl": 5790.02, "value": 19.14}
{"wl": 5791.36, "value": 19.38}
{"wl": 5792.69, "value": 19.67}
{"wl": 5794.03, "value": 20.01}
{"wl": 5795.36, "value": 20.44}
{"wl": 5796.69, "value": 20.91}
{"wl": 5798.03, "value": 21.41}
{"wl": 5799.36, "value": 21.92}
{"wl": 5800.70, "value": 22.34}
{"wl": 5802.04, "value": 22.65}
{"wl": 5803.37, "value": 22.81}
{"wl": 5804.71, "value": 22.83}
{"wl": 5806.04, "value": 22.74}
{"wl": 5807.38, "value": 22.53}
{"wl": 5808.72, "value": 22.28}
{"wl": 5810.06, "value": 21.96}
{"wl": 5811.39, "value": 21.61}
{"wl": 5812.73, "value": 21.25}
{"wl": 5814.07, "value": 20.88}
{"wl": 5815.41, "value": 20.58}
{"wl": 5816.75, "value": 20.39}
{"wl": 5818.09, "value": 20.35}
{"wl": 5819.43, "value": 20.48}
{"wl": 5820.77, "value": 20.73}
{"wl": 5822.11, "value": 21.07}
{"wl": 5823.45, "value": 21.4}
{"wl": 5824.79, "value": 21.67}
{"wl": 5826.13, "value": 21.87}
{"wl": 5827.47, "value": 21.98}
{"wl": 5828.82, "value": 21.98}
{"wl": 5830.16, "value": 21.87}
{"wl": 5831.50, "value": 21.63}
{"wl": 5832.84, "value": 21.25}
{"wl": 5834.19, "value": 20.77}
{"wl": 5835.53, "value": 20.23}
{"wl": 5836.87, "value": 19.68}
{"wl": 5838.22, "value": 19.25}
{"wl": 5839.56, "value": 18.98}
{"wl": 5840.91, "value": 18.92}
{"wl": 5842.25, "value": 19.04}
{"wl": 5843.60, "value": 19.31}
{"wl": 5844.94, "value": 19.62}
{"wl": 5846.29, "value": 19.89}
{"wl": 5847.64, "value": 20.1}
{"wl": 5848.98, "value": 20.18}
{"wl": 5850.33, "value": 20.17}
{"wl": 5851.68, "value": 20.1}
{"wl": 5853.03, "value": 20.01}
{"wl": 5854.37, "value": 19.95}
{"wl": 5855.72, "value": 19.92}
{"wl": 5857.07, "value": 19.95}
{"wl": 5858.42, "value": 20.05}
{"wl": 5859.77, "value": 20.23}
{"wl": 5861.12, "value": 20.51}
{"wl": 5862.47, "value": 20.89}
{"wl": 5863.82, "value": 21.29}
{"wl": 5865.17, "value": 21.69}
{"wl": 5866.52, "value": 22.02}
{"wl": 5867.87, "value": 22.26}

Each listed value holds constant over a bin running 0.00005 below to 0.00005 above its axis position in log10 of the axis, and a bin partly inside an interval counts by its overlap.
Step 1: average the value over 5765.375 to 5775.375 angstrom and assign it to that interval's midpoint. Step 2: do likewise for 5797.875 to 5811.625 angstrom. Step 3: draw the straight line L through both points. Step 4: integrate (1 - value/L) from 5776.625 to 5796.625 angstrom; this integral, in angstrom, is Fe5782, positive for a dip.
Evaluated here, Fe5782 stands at 2.2 angstrom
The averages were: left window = 21.6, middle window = 19.5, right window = 22.3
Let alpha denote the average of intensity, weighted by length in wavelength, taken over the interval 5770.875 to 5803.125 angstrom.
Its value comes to 20.4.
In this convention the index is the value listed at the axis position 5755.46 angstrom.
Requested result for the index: 20.83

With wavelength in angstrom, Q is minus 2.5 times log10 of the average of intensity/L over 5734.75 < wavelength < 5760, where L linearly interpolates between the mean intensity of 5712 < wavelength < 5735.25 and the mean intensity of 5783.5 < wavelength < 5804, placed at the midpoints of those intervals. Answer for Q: -0.03 mag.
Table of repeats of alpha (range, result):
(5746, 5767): 21.4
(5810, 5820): 20.9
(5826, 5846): 20.4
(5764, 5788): 20.5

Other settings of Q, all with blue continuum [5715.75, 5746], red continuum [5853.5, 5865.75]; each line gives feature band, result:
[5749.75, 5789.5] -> 0.04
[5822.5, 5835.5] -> -0.04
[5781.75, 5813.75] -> 0.02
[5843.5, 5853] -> 0.04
